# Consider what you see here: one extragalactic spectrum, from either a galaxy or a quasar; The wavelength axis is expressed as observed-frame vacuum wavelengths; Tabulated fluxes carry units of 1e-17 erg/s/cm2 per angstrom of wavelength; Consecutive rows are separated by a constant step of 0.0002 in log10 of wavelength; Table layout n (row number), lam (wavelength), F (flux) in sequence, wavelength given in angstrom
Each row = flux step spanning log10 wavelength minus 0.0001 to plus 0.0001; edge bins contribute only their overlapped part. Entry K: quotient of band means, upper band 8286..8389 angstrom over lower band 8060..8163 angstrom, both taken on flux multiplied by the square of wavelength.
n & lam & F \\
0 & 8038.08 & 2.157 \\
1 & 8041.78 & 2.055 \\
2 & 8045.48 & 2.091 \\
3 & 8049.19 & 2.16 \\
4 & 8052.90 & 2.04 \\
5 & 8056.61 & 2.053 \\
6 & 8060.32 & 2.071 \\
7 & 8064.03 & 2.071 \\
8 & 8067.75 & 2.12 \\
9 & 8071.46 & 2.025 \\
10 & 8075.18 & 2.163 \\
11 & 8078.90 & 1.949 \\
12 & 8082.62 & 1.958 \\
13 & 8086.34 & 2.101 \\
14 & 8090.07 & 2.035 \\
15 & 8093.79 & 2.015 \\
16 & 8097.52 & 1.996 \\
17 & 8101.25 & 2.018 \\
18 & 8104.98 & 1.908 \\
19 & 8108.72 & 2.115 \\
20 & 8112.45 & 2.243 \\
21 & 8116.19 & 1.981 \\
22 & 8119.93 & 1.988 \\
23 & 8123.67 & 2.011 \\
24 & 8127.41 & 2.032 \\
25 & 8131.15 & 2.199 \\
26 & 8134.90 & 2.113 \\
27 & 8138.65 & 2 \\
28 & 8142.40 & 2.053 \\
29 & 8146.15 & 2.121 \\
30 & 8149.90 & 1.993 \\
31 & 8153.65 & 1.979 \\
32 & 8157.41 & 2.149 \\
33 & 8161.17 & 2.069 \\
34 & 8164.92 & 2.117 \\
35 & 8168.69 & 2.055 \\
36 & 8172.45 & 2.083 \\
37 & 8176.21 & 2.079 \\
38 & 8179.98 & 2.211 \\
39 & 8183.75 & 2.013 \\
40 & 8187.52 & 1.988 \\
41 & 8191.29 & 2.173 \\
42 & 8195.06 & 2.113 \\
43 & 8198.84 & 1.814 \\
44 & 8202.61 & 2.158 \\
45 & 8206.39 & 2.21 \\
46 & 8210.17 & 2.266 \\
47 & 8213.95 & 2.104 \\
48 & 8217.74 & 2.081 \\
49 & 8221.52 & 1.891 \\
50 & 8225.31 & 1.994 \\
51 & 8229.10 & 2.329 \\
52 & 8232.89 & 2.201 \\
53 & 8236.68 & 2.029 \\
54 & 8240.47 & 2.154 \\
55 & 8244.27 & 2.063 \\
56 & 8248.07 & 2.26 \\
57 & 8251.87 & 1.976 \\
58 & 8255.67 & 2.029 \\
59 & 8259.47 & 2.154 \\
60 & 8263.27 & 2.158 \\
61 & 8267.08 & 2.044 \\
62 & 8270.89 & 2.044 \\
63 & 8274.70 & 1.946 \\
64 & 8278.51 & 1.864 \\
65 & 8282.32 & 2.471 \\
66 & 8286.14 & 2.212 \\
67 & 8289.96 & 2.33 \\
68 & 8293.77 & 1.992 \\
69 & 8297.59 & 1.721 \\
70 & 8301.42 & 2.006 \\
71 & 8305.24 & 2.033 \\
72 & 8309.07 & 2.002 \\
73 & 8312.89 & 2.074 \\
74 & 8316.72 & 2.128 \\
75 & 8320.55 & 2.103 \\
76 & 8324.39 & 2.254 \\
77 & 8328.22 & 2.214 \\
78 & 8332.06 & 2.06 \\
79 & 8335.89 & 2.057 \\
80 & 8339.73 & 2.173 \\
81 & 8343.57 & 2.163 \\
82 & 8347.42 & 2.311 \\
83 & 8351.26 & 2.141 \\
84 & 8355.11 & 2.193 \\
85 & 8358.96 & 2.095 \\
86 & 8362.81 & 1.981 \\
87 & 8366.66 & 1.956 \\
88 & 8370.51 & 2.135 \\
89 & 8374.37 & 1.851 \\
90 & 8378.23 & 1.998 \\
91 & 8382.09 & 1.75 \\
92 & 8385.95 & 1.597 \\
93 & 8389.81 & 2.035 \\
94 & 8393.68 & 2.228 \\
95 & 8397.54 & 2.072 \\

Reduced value 1.06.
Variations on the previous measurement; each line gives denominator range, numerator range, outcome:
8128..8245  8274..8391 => 1.02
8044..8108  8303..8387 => 1.08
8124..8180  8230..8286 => 1.04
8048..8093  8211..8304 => 1.06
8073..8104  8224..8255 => 1.09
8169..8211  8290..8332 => 1.02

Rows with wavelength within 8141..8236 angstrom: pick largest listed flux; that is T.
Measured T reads 2.329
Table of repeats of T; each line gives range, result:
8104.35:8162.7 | 2.243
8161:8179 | 2.117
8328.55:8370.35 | 2.311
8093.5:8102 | 2.018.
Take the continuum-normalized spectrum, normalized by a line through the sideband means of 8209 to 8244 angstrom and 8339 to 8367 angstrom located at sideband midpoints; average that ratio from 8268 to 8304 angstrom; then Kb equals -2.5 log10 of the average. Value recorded 0.03 mag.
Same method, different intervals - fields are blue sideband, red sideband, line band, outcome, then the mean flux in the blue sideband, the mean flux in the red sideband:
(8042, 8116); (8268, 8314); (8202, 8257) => -0.030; 2.06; 2.06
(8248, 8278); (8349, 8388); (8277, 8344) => -0.045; 2.06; 1.97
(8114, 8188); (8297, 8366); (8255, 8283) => 0.006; 2.06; 2.1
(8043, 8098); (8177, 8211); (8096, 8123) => 0.019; 2.06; 2.1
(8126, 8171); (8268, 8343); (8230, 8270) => -0.014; 2.07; 2.09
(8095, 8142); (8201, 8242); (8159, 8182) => -0.007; 2.05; 2.13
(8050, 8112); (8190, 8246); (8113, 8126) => 0.023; 2.05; 2.1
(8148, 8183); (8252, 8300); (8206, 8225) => -0.008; 2.08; 2.08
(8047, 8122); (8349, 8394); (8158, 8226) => -0.028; 2.05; 1.99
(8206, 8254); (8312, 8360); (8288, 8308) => 0.065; 2.12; 2.15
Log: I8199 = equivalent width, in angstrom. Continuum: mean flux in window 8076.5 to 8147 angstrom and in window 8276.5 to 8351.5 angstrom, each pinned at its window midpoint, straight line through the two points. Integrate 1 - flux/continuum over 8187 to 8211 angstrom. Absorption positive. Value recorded -0.3 angstrom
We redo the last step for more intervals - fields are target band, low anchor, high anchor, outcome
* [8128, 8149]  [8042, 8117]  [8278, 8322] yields -0.2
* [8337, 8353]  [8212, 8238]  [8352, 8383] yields -1.3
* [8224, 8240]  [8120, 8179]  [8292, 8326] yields -0.7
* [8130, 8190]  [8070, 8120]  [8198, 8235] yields 0.0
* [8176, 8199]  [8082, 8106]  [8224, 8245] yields 0.2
